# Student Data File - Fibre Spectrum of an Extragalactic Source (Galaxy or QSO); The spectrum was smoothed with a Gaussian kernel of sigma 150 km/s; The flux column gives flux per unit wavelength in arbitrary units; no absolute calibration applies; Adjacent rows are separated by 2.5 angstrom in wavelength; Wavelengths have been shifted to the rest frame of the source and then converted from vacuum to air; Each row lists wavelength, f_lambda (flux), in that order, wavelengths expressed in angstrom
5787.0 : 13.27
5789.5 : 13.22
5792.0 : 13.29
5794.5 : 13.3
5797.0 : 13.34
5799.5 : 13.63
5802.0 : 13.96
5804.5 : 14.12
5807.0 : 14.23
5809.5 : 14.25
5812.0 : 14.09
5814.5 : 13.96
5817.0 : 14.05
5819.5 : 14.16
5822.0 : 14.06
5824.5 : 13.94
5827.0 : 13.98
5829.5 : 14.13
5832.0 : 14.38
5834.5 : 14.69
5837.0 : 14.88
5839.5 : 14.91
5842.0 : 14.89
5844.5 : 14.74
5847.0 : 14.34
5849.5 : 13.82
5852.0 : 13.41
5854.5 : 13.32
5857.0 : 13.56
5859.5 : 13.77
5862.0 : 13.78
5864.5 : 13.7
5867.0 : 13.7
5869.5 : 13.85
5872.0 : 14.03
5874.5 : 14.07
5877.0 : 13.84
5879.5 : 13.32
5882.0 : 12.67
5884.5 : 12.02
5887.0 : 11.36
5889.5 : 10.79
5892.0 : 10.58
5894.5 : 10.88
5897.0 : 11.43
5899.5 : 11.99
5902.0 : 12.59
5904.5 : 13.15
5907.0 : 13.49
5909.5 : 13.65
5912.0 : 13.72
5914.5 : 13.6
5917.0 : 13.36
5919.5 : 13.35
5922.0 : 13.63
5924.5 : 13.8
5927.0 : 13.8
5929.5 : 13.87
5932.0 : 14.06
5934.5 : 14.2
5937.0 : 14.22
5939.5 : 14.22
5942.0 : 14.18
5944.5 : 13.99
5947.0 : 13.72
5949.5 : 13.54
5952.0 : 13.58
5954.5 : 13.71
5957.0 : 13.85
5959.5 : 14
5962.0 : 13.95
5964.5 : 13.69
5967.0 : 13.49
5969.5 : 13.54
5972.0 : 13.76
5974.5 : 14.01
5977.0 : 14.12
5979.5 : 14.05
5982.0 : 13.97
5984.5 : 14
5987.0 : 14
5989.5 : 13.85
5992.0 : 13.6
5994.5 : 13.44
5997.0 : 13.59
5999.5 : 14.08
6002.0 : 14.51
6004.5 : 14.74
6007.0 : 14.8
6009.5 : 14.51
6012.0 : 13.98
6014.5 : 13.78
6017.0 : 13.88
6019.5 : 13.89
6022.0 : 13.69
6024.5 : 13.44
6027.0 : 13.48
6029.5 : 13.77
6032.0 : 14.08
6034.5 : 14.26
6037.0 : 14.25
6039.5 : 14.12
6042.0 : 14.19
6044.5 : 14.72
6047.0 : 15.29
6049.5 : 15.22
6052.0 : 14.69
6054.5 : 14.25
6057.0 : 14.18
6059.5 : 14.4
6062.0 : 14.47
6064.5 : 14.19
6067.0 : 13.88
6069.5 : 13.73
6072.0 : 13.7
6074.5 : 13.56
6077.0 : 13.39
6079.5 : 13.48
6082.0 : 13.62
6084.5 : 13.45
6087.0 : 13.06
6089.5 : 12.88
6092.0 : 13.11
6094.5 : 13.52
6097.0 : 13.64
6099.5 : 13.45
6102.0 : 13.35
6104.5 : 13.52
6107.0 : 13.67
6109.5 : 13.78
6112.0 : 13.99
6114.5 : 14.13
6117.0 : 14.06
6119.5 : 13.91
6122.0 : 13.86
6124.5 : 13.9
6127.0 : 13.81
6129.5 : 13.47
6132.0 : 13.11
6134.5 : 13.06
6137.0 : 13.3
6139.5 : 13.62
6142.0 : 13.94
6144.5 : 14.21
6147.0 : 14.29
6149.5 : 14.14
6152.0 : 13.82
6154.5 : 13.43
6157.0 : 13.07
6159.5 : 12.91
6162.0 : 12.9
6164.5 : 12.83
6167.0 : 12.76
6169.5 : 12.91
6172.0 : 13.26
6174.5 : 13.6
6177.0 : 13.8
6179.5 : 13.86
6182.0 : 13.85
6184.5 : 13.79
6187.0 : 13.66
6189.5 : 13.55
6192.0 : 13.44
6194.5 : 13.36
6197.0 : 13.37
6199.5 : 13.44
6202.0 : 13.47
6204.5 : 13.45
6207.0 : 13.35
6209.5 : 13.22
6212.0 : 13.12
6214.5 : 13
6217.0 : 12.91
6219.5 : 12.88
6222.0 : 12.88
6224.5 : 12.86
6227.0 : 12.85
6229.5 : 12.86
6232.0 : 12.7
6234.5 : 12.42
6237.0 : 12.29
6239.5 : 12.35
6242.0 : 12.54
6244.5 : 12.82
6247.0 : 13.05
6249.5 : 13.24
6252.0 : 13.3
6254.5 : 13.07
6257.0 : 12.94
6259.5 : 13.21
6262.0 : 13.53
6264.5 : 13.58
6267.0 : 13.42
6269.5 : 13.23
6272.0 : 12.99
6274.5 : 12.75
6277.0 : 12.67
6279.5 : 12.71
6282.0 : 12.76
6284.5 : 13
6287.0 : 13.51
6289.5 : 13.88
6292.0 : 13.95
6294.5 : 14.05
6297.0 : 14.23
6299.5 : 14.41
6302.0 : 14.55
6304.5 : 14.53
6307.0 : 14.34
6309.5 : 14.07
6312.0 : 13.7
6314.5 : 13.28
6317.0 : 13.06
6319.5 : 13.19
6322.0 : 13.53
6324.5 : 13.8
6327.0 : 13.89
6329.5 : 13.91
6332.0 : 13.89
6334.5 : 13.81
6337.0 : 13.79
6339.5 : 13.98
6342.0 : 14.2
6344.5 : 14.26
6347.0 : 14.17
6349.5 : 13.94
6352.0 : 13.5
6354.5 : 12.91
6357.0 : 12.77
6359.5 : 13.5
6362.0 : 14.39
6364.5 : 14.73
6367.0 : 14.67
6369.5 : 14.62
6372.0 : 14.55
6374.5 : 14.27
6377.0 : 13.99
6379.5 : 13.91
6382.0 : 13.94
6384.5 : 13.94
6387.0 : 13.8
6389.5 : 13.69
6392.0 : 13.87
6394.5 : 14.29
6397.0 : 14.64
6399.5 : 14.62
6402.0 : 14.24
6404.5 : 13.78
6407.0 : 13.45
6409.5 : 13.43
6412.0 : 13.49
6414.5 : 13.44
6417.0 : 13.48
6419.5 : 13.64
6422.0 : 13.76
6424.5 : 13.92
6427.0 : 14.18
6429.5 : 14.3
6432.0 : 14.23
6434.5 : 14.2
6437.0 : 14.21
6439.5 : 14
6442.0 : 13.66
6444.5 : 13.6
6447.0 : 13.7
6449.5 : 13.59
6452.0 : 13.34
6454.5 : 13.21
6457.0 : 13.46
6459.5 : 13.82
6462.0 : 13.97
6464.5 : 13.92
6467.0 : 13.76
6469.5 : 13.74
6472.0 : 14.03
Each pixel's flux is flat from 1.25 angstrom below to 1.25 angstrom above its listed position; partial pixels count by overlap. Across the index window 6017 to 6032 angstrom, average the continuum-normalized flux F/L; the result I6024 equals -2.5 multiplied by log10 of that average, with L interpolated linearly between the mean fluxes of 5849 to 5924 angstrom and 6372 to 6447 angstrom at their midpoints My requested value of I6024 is -0.04 mag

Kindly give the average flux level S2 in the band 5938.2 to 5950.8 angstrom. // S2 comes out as 13.9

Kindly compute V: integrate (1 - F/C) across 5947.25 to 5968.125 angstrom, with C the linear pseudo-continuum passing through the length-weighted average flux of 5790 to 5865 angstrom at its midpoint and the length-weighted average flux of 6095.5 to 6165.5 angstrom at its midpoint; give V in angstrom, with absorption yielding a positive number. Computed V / 0.2 angstrom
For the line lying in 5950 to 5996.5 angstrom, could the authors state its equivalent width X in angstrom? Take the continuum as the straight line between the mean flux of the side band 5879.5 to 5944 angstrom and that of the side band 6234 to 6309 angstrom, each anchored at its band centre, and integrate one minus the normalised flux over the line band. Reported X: -2.7 angstrom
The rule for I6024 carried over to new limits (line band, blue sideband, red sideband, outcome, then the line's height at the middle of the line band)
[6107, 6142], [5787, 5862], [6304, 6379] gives 0.02 mag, 13.9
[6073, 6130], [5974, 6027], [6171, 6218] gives 0.01 mag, 13.7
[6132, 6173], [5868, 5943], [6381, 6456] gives 0.01 mag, 13.5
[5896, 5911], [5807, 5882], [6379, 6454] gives 0.10 mag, 14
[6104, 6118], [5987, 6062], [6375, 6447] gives 0.02 mag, 14.1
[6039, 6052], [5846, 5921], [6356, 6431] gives -0.11 mag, 13.3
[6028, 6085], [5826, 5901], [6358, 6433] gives -0.04 mag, 13.6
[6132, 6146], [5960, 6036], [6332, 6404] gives 0.03 mag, 14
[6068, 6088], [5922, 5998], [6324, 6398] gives 0.03 mag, 13.9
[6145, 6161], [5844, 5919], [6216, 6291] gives -0.05 mag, 13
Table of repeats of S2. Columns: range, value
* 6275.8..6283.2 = 12.7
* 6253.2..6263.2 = 13.2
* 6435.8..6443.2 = 14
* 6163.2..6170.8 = 12.8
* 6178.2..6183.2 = 13.9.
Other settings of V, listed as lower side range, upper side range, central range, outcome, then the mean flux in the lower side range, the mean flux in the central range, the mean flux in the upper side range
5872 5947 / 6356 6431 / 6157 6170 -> 0.7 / 13.1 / 12.9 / 14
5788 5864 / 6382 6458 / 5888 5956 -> 3.7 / 14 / 13.2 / 13.8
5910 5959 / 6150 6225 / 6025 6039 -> -0.3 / 13.8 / 13.9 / 13.3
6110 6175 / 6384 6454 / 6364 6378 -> -0.7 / 13.6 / 14.5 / 13.9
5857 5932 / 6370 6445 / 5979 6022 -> -2.6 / 13.1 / 14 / 14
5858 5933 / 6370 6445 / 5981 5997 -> -0.7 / 13.1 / 13.8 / 14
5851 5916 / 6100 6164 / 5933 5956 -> -1.4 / 12.9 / 13.9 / 13.6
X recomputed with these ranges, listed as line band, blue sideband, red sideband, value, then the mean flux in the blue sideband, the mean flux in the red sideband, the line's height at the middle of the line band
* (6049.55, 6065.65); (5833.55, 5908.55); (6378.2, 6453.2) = -1.2 angstrom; 13.2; 13.9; 13.5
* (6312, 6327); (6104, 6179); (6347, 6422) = 0.4 angstrom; 13.6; 13.9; 13.8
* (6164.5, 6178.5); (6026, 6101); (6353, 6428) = 0.7 angstrom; 13.9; 13.9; 13.9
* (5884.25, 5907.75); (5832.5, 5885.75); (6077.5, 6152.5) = 3.5 angstrom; 13.9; 13.6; 13.8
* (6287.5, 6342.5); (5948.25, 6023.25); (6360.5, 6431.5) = 0.4 angstrom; 13.9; 14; 14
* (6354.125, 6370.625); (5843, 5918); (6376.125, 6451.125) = -0.2 angstrom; 13.1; 13.9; 13.8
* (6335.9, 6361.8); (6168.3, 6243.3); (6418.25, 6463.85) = -0.3 angstrom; 13.2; 13.8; 13.6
